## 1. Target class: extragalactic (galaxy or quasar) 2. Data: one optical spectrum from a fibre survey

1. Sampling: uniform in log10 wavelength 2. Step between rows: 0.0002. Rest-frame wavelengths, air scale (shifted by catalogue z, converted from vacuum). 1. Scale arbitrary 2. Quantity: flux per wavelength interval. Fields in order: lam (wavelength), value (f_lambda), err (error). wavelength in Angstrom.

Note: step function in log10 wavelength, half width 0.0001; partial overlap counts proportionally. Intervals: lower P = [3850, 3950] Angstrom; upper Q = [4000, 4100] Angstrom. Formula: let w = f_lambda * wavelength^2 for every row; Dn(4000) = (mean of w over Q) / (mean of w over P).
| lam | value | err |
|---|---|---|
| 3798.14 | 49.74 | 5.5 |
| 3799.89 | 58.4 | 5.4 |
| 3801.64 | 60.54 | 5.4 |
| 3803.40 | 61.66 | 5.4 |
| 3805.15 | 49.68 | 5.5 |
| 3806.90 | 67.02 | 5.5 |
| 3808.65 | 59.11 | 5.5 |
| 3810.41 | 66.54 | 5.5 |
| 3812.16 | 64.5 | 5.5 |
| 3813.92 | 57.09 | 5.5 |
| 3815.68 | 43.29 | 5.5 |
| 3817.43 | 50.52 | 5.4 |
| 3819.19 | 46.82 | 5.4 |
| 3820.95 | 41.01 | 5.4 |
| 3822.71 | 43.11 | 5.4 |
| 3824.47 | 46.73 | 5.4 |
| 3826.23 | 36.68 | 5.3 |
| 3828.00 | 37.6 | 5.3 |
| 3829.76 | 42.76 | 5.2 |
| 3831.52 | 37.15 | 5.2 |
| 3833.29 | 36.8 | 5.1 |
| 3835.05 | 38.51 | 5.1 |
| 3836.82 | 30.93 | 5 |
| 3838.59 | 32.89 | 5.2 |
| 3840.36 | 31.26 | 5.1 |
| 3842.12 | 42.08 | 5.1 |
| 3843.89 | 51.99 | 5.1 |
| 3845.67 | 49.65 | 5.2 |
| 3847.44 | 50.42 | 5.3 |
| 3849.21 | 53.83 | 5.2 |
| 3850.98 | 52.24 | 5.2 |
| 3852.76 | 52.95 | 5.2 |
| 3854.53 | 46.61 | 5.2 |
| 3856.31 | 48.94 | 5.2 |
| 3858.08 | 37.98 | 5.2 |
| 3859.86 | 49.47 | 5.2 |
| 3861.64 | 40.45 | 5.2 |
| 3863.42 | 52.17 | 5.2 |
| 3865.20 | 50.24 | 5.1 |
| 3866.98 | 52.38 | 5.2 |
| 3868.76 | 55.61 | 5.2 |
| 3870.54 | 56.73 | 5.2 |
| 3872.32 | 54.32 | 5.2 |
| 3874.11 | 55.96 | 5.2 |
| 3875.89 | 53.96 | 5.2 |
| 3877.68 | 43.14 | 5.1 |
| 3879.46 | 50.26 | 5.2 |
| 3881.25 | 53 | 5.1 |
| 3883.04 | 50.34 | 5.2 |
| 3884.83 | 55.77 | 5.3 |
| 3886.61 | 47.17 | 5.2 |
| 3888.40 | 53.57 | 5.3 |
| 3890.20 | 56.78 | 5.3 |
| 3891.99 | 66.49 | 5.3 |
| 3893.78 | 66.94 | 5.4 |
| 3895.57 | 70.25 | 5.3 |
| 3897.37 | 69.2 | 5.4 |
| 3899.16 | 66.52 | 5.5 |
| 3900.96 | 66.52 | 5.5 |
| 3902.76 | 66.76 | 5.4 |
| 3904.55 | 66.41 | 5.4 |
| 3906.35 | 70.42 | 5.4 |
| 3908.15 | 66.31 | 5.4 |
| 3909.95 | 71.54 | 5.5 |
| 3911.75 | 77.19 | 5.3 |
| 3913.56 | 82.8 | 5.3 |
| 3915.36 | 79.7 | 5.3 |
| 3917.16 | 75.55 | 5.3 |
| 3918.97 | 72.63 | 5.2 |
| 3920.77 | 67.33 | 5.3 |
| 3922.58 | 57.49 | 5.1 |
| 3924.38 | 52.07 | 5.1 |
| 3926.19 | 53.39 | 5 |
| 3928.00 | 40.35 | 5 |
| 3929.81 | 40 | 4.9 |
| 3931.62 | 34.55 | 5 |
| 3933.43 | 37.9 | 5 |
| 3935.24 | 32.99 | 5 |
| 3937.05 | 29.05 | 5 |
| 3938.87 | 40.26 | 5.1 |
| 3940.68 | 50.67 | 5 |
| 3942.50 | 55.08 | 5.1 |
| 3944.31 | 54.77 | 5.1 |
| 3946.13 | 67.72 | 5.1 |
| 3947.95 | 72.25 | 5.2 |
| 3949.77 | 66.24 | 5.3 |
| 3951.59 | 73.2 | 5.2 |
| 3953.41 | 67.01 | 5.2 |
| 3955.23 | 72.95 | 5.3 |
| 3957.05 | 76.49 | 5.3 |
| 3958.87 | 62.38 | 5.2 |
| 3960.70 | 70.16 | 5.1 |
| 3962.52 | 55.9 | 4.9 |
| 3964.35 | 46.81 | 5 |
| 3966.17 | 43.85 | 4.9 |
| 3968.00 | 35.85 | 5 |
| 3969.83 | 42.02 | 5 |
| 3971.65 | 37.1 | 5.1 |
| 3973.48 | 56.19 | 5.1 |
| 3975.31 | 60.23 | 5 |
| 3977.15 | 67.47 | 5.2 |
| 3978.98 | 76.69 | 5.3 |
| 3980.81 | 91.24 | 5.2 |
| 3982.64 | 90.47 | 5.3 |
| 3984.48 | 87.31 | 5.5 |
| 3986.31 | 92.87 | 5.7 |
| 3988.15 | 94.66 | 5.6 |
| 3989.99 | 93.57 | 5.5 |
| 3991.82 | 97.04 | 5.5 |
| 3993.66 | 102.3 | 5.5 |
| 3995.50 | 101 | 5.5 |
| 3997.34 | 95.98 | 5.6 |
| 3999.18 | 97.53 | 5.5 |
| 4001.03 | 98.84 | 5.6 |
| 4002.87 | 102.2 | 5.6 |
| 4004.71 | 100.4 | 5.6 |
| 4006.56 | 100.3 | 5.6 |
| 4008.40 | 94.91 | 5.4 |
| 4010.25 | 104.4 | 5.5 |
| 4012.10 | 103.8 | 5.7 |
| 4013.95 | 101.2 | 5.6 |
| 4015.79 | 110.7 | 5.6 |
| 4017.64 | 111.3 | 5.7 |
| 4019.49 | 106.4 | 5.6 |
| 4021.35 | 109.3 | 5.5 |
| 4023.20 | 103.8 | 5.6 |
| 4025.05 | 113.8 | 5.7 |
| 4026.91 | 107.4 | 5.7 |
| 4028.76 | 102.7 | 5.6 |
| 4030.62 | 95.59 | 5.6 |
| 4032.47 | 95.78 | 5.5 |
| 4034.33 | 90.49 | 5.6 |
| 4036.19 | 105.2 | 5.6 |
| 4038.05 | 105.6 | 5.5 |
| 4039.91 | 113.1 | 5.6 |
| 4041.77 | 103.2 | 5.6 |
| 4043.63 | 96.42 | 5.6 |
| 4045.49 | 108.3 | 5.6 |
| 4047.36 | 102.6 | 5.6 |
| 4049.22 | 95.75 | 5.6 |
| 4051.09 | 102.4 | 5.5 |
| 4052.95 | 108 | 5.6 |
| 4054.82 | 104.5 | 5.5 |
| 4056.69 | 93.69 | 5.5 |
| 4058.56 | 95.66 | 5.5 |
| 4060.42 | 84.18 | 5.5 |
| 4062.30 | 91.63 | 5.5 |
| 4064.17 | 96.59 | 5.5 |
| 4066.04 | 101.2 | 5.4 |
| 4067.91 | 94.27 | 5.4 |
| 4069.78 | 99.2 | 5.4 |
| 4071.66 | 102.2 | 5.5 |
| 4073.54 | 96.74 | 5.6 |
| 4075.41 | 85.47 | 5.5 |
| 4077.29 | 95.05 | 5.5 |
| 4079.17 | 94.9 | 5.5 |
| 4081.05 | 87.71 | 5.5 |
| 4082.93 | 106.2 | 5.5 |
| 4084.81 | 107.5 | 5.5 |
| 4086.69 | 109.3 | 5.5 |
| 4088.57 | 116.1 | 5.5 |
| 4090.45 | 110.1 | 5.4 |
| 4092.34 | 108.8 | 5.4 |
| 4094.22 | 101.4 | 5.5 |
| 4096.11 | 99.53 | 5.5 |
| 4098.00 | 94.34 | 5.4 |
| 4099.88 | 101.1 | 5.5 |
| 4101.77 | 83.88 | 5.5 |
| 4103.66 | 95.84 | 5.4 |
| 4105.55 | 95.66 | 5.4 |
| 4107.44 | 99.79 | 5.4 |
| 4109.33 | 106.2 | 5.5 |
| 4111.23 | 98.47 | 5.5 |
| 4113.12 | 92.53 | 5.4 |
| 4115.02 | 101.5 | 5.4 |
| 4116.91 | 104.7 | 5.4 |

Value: 1.9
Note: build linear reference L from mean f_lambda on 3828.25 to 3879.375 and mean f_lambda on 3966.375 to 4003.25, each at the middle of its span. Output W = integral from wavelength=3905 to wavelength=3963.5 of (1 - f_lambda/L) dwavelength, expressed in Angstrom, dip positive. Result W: 5.6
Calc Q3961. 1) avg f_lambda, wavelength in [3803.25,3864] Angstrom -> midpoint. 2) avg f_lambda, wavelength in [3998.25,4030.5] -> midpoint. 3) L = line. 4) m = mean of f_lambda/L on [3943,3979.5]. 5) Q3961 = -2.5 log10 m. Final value 0.40 mag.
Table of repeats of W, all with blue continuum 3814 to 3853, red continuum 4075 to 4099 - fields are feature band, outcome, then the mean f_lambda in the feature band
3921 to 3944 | 7.4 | 44.6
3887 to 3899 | -1.3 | 63.3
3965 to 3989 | 3.0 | 67.1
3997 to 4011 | -2.9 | 99.4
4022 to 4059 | -4.7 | 102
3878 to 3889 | 0.7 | 51.2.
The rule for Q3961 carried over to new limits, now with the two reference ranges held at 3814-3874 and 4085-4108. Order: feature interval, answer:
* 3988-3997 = -0.24 mag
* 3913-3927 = -0.09 mag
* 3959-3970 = 0.39 mag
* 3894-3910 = -0.16 mag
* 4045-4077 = -0.05 mag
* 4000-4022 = -0.24 mag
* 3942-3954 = 0.05 mag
